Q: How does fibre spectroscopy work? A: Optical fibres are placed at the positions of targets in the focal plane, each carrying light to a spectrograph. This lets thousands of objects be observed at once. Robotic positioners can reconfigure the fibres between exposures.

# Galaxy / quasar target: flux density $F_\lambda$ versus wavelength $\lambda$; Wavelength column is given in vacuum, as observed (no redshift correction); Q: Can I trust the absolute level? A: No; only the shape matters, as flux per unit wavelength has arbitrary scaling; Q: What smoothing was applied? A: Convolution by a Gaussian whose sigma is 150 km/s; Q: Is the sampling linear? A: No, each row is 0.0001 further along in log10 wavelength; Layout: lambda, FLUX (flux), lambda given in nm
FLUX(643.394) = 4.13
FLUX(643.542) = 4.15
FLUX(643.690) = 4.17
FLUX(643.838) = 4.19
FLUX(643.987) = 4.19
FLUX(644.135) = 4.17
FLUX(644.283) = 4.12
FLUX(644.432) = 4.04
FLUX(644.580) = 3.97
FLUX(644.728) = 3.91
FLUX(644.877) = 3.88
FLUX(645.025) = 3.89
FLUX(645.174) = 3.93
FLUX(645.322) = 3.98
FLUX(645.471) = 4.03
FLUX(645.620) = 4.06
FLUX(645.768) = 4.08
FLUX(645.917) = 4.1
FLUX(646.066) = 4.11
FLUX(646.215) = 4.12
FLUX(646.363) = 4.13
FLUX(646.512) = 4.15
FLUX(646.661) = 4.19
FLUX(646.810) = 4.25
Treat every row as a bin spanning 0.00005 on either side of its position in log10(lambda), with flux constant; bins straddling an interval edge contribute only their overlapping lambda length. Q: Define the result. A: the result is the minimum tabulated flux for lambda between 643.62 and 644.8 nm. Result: 3.91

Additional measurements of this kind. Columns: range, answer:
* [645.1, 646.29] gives 3.93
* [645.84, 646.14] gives 4.1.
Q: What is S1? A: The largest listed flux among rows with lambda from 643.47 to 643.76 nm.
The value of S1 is 4.17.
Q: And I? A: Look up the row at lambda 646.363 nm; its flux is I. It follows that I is 4.13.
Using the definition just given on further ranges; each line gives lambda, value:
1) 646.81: 4.25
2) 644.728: 3.91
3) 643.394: 4.13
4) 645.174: 3.93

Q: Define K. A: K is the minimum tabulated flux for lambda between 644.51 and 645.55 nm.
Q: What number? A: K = 3.88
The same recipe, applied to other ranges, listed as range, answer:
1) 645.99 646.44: 4.11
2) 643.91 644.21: 4.17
